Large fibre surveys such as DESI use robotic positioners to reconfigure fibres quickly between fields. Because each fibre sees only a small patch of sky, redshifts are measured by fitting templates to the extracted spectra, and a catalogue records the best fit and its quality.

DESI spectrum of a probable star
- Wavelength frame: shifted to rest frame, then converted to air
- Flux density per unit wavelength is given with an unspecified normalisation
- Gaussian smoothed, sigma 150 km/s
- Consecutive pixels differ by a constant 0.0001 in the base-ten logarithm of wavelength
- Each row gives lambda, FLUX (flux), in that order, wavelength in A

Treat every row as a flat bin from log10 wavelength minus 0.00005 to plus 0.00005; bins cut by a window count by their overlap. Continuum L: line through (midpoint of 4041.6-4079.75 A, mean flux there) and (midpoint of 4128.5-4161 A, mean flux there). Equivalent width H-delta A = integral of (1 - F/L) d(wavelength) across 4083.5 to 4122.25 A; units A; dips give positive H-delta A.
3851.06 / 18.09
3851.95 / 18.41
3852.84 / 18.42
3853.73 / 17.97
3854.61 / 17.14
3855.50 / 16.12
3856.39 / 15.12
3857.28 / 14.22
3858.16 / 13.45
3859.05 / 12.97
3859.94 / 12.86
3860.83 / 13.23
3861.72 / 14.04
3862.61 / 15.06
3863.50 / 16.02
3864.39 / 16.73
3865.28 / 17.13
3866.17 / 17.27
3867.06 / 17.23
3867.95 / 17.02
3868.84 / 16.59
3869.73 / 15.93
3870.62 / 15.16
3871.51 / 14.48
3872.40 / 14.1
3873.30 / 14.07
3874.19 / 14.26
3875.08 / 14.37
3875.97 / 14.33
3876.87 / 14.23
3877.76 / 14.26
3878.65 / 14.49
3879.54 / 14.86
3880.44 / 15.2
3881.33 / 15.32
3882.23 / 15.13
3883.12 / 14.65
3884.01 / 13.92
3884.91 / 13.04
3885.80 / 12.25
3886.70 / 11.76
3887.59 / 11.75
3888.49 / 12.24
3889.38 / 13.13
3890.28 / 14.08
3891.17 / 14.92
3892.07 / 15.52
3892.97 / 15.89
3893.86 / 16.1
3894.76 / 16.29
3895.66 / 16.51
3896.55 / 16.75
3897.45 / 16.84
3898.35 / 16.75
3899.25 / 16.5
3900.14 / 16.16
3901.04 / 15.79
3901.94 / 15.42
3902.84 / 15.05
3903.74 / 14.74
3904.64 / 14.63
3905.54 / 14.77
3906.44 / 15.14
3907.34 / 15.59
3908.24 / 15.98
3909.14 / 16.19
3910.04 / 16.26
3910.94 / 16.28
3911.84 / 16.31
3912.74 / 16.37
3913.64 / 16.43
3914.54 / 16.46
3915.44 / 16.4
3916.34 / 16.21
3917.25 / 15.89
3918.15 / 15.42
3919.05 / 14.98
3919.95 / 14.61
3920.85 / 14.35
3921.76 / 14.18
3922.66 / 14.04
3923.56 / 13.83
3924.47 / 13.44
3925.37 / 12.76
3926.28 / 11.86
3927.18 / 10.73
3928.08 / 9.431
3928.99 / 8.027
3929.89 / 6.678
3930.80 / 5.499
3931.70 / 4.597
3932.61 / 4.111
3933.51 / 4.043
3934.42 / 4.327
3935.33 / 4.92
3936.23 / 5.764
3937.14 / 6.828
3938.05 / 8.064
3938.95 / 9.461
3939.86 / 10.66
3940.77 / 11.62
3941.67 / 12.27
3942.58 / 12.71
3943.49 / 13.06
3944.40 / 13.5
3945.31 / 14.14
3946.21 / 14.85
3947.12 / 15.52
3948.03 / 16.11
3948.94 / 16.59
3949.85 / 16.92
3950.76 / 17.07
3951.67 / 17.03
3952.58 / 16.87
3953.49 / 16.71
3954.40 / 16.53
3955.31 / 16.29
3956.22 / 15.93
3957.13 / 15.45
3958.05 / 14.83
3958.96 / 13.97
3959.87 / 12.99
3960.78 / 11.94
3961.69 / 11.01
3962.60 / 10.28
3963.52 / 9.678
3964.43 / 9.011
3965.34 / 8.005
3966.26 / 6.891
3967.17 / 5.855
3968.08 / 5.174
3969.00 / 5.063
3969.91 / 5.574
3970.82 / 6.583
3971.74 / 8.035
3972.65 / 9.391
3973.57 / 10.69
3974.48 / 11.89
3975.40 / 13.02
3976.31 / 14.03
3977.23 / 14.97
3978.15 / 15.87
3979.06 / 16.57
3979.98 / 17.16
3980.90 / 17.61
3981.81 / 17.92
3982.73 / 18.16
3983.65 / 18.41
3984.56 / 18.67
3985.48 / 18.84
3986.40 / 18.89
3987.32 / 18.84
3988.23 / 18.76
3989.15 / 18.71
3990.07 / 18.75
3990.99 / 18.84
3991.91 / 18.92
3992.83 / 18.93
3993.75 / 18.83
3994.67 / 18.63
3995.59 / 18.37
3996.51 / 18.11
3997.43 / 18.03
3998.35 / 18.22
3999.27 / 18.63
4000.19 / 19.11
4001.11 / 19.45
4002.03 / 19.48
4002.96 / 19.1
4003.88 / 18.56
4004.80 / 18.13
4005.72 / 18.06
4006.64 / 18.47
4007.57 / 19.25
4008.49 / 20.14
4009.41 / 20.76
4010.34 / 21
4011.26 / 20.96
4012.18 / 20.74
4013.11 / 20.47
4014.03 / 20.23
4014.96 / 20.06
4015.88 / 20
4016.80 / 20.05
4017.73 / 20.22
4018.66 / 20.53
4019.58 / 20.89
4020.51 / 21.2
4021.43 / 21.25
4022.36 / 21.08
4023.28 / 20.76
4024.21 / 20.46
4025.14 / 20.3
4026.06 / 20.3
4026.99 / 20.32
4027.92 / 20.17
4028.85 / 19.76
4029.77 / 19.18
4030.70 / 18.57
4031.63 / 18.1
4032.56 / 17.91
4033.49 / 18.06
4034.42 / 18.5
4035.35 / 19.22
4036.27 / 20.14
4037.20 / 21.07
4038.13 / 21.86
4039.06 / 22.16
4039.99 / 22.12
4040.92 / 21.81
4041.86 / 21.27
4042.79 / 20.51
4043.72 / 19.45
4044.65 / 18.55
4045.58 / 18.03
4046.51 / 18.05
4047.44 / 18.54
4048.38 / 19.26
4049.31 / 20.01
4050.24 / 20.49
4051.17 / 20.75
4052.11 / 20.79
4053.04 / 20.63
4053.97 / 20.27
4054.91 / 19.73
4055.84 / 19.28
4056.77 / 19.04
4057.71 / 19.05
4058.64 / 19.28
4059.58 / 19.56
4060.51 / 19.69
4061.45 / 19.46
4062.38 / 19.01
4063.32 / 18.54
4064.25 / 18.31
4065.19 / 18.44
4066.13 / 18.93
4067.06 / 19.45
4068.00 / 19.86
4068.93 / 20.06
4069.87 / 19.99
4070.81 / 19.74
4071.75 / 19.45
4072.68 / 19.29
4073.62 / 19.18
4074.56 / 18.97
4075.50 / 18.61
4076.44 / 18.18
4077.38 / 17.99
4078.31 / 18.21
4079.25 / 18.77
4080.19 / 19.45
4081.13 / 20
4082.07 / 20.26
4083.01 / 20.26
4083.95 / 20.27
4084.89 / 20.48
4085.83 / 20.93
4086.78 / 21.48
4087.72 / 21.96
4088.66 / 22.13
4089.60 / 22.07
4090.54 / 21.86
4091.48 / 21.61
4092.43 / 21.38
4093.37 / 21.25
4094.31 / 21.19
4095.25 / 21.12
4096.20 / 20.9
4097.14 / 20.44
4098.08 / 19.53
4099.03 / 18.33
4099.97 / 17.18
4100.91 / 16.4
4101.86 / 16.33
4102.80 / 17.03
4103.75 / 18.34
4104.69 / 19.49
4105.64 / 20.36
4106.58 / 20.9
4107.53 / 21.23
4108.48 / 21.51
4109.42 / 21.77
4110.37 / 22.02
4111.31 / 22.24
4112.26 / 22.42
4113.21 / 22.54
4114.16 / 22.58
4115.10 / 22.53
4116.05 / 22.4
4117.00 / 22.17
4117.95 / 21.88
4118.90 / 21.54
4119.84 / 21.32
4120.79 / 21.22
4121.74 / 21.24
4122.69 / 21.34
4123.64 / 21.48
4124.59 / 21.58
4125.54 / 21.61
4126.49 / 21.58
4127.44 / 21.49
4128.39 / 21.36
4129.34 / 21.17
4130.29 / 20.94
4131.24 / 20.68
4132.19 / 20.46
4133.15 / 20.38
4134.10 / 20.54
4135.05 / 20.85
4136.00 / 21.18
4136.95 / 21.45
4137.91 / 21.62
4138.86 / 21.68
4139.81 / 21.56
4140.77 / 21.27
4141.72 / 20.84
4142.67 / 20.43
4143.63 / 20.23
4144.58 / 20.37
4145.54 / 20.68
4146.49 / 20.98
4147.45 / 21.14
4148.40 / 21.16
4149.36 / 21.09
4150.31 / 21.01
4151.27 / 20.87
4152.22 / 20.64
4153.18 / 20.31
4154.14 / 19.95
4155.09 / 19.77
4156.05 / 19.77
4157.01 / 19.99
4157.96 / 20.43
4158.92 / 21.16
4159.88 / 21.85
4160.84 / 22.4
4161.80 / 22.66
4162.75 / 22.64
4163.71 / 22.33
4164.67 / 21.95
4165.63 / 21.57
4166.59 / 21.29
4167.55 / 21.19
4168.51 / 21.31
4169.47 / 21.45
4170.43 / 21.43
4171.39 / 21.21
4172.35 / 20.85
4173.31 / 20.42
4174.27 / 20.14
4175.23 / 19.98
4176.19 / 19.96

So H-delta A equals -1.4 A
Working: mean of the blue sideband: 19.3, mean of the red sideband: 20.8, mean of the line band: 20.8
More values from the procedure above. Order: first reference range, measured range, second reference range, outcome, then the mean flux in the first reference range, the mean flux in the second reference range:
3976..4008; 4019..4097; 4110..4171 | -1.5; 18.2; 21.3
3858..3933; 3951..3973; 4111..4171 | 6.6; 14.3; 21.3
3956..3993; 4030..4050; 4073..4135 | -3.0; 13.6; 20.6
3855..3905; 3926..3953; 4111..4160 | 9.3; 14.9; 21.2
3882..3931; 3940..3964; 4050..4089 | 2.3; 14.4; 19.7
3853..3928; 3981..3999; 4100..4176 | -1.2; 15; 21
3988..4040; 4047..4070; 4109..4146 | 0.9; 19.6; 21.4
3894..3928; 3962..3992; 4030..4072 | 6.9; 15.2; 19.6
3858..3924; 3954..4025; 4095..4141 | 5.0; 15.1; 20.8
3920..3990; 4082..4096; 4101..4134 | -1.2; 12.4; 21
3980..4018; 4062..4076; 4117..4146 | 0.7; 19.1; 21.1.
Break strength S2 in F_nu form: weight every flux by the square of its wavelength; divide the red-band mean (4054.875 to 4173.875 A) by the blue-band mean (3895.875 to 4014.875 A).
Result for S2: 1.5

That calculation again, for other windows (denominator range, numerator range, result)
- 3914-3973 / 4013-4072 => 1.80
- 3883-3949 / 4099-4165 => 1.77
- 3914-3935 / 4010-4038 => 1.86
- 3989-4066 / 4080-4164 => 1.12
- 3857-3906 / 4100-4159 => 1.58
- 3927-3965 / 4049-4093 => 1.82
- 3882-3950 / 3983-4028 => 1.54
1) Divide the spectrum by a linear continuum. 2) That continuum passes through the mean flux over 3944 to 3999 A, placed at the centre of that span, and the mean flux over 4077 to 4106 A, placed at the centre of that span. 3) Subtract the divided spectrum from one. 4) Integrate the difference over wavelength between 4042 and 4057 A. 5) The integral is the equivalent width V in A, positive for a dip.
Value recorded -1.3 A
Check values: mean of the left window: 14.7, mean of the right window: 19.9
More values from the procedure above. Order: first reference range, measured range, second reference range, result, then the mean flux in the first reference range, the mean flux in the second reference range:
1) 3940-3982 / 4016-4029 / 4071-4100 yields -3.2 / 12.8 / 20.1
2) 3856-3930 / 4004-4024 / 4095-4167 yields -2.6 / 14.7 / 20.9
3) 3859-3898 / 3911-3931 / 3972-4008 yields 2.9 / 14.8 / 17.4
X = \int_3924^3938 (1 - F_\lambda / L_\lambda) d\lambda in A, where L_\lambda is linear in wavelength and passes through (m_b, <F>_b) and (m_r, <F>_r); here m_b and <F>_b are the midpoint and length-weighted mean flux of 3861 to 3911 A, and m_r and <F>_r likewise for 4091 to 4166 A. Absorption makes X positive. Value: 7.5 A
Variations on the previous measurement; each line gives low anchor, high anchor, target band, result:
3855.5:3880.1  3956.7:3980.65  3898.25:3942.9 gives 1.57 A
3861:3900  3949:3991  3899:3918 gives -1.50 A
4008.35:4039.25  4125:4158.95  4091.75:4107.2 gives 0.88 A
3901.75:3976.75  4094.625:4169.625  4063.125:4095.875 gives -2.54 A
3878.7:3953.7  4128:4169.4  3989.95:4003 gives -2.13 A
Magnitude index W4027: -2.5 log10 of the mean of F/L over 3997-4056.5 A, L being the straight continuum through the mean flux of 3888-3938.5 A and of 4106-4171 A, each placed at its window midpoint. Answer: -0.151 mag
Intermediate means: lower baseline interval 13.2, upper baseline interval 21.3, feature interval 19.9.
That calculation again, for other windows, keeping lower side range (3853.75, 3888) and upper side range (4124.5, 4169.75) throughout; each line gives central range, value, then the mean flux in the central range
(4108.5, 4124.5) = -0.08 mag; 21.9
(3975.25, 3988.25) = 0.01 mag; 17.2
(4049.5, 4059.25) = -0.05 mag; 19.9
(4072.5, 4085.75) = 0.01 mag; 19.3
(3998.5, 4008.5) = -0.06 mag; 18.9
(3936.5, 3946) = 0.41 mag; 11.2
